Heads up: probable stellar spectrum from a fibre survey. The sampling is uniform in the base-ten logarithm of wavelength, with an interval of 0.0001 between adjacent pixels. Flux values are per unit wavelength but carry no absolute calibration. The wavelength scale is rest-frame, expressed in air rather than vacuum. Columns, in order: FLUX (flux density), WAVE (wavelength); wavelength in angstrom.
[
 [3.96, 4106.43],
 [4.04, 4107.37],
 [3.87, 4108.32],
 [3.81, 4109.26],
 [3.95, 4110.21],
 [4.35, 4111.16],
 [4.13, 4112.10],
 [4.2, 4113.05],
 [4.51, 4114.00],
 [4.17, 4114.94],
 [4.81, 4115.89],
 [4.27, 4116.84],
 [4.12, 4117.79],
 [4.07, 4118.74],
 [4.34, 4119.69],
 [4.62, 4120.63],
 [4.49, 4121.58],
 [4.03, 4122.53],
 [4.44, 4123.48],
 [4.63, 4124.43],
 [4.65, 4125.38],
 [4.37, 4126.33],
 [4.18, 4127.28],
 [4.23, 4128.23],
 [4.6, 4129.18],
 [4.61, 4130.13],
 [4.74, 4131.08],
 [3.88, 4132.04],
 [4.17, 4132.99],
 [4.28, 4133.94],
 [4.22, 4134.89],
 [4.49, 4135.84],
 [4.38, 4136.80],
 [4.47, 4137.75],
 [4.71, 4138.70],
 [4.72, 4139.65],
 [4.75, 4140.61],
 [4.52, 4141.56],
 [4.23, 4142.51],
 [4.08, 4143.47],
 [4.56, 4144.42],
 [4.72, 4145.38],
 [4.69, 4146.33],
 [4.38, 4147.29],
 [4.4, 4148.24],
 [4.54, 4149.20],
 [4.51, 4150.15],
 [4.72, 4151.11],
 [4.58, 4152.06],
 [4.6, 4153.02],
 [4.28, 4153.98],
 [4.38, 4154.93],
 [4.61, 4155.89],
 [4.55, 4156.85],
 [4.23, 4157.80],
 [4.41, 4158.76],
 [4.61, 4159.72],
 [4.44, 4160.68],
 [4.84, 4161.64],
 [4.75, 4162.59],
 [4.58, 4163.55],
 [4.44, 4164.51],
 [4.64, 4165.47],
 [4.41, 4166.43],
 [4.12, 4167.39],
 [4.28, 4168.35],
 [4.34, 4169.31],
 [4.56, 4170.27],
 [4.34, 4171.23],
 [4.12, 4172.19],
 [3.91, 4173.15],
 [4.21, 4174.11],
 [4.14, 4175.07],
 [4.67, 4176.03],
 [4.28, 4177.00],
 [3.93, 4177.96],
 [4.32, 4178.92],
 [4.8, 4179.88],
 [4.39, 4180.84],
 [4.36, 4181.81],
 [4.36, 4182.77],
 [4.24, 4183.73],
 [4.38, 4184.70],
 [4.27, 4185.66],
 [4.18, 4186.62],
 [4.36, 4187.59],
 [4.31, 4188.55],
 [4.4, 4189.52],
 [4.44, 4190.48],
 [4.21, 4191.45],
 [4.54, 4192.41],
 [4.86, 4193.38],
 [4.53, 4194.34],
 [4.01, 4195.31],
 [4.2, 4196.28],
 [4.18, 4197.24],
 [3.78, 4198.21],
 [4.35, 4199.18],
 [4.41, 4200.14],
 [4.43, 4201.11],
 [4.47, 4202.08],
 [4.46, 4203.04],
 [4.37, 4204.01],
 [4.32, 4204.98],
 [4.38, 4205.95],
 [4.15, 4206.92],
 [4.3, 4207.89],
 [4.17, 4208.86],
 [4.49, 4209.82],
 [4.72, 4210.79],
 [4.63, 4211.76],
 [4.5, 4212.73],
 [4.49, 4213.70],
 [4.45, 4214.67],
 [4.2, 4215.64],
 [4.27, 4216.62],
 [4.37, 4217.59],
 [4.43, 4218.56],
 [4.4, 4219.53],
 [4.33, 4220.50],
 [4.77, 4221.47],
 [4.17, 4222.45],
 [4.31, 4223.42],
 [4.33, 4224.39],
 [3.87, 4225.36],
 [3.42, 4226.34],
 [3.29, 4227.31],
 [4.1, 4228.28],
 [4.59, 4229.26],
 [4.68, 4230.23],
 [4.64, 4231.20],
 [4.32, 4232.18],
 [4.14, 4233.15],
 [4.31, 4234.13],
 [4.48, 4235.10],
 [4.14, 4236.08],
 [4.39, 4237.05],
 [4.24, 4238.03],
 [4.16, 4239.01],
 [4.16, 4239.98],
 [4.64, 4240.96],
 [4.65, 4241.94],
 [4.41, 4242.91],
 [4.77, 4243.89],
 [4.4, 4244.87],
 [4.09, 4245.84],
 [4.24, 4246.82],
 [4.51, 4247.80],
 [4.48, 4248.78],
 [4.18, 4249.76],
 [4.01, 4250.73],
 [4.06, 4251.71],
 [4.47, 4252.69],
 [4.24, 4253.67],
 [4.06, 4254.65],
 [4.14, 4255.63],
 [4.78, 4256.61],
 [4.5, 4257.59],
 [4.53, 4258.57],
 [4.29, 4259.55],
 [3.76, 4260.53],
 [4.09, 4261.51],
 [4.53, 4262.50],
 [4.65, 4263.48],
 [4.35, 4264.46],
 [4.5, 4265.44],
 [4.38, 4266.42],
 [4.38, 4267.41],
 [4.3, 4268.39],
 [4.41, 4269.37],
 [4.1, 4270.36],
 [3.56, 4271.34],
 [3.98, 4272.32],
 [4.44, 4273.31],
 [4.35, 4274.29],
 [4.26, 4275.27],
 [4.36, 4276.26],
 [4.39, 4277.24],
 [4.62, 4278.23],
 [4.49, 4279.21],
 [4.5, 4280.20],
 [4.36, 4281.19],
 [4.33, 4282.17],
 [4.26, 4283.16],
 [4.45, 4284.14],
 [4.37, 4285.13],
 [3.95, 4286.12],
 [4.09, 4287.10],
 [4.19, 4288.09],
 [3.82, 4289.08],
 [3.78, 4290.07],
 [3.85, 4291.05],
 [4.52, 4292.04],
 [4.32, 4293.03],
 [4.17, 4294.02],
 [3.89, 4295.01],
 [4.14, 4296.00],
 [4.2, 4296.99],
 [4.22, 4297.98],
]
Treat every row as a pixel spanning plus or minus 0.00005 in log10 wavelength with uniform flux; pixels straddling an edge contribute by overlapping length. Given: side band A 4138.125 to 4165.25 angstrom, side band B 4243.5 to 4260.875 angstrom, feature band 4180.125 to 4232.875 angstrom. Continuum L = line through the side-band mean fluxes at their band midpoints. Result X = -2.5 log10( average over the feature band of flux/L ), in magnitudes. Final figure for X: 0.02 mag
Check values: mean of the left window 4.53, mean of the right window 4.31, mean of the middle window 4.33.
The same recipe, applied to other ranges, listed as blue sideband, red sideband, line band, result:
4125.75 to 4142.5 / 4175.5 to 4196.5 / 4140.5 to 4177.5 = -0.011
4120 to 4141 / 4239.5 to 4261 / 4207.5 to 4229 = 0.022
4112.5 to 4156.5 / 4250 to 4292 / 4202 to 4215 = -0.020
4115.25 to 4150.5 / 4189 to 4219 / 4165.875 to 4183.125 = 0.021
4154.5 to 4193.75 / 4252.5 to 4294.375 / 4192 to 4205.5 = 0.004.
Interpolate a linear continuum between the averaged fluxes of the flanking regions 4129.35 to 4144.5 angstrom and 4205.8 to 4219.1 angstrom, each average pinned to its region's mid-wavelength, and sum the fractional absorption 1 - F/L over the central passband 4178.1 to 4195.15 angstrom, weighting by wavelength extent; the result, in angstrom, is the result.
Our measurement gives 0.1 angstrom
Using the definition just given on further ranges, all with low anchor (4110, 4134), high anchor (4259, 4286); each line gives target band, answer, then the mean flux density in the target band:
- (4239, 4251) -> -0.2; 4.38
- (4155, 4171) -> -0.5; 4.48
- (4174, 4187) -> 0.0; 4.33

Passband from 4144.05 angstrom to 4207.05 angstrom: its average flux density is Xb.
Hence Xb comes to 4.4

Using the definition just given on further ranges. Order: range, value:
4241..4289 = 4.32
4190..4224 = 4.37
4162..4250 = 4.34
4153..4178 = 4.4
